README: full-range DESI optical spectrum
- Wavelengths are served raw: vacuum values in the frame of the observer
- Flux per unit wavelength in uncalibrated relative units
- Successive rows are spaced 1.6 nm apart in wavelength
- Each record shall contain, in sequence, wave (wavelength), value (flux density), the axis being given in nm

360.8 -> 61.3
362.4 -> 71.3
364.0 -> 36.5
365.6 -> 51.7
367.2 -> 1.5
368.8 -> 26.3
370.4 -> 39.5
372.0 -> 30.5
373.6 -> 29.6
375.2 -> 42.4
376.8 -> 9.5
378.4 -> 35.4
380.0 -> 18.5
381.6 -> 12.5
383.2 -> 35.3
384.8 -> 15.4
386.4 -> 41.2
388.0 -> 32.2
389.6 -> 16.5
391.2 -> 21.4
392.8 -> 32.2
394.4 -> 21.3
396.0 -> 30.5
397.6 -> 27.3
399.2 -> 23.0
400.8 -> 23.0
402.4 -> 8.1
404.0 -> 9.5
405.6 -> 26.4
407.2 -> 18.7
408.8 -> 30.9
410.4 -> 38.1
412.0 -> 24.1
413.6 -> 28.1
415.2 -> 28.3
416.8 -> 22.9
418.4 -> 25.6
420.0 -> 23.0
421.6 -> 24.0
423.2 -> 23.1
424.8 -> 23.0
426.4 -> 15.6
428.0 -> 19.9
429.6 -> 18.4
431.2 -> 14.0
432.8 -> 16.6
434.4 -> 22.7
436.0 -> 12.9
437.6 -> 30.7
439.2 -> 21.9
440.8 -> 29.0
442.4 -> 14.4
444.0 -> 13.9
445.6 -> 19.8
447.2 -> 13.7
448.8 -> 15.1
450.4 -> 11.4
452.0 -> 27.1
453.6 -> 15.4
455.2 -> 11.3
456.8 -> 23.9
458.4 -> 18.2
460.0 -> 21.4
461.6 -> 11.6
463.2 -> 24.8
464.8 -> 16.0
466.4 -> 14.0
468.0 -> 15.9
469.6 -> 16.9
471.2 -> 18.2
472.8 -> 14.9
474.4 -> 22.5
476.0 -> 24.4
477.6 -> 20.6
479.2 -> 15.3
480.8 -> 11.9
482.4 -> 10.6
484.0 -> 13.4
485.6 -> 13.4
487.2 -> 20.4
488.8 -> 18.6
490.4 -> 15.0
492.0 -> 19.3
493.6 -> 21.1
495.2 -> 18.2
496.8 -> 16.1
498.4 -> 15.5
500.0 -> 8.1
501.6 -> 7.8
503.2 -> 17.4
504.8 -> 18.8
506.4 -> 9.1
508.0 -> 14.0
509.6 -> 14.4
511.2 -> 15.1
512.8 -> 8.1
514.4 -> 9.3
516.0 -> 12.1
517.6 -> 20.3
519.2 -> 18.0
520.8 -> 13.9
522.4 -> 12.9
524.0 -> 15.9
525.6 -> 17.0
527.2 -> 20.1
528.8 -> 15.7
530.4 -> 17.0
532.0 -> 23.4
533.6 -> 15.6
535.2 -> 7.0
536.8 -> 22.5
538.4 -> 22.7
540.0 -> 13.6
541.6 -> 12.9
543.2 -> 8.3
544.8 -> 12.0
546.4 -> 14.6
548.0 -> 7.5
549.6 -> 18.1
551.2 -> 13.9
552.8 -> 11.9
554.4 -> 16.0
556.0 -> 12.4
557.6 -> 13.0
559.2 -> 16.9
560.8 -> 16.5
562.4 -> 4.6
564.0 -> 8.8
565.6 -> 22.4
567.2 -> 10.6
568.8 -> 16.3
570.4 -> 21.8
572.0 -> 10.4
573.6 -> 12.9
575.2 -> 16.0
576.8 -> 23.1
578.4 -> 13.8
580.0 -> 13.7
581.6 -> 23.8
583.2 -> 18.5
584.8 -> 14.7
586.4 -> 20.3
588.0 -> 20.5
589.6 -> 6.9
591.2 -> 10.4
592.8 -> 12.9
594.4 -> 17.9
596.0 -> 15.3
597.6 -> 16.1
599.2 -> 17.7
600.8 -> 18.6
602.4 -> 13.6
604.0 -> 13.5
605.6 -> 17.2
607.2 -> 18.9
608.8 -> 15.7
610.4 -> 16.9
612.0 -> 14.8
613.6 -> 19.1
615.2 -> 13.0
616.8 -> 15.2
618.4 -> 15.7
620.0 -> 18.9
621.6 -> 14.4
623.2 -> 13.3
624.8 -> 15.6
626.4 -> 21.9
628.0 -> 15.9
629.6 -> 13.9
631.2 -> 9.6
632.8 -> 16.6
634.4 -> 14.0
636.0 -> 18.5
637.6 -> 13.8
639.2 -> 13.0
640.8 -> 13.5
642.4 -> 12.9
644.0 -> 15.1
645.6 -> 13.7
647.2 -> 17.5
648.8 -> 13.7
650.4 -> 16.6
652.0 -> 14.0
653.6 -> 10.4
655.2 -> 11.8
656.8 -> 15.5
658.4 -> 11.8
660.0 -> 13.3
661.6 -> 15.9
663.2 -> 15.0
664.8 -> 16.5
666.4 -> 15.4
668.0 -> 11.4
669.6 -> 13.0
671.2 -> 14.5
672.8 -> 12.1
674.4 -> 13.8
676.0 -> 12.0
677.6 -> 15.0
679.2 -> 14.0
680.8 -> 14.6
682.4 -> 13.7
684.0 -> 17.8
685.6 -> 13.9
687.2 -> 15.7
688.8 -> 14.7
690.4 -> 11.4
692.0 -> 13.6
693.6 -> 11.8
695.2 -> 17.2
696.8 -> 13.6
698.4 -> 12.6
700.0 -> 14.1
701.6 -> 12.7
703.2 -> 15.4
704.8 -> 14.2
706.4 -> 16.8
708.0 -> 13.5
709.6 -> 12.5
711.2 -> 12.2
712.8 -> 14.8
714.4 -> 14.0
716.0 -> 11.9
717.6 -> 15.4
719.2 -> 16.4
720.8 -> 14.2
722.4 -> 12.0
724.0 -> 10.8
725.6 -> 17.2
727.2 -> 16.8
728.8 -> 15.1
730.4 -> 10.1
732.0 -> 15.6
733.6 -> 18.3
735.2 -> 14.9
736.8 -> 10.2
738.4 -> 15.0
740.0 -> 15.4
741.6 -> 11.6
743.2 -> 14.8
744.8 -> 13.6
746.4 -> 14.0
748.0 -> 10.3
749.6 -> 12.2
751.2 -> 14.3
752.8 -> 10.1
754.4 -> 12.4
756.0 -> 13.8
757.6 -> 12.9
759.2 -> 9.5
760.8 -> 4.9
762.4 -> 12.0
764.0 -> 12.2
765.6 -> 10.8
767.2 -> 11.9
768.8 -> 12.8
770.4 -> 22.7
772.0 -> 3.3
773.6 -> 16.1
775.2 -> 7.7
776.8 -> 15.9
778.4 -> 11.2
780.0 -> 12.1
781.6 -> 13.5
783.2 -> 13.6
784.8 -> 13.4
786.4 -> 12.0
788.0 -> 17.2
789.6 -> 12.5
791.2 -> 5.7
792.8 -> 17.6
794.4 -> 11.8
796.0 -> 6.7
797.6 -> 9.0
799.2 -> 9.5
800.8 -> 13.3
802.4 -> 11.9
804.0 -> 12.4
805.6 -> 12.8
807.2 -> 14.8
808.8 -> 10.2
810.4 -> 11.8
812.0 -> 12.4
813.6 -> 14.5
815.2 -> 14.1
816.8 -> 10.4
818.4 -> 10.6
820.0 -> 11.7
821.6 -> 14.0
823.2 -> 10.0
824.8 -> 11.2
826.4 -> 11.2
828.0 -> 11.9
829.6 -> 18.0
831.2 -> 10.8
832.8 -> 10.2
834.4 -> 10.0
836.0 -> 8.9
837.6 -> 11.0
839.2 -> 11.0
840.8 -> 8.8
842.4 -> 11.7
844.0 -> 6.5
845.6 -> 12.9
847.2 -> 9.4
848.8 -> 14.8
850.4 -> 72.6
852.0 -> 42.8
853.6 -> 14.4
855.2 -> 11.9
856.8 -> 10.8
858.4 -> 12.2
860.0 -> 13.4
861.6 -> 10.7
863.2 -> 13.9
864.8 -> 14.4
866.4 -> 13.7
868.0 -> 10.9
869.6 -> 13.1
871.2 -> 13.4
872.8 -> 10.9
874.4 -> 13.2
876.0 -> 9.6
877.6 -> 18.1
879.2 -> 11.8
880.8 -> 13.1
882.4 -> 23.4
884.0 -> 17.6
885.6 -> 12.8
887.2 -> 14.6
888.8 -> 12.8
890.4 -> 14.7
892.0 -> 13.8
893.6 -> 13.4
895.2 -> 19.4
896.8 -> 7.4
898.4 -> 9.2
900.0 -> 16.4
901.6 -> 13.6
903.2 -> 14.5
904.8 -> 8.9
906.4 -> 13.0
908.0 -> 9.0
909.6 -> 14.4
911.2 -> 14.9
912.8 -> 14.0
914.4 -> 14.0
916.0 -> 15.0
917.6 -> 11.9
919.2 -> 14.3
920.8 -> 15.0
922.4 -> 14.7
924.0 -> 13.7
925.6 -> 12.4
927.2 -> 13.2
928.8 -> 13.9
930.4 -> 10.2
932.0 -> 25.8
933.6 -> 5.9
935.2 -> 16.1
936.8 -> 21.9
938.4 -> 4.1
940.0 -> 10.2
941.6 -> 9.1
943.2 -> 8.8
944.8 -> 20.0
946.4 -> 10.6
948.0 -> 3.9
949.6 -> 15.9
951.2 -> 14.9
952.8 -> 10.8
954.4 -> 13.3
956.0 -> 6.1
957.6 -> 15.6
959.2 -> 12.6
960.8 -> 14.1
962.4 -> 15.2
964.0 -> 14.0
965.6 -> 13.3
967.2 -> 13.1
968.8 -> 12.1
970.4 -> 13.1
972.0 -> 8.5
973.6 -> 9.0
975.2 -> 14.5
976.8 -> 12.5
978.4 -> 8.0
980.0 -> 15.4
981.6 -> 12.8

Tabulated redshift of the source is 1.282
